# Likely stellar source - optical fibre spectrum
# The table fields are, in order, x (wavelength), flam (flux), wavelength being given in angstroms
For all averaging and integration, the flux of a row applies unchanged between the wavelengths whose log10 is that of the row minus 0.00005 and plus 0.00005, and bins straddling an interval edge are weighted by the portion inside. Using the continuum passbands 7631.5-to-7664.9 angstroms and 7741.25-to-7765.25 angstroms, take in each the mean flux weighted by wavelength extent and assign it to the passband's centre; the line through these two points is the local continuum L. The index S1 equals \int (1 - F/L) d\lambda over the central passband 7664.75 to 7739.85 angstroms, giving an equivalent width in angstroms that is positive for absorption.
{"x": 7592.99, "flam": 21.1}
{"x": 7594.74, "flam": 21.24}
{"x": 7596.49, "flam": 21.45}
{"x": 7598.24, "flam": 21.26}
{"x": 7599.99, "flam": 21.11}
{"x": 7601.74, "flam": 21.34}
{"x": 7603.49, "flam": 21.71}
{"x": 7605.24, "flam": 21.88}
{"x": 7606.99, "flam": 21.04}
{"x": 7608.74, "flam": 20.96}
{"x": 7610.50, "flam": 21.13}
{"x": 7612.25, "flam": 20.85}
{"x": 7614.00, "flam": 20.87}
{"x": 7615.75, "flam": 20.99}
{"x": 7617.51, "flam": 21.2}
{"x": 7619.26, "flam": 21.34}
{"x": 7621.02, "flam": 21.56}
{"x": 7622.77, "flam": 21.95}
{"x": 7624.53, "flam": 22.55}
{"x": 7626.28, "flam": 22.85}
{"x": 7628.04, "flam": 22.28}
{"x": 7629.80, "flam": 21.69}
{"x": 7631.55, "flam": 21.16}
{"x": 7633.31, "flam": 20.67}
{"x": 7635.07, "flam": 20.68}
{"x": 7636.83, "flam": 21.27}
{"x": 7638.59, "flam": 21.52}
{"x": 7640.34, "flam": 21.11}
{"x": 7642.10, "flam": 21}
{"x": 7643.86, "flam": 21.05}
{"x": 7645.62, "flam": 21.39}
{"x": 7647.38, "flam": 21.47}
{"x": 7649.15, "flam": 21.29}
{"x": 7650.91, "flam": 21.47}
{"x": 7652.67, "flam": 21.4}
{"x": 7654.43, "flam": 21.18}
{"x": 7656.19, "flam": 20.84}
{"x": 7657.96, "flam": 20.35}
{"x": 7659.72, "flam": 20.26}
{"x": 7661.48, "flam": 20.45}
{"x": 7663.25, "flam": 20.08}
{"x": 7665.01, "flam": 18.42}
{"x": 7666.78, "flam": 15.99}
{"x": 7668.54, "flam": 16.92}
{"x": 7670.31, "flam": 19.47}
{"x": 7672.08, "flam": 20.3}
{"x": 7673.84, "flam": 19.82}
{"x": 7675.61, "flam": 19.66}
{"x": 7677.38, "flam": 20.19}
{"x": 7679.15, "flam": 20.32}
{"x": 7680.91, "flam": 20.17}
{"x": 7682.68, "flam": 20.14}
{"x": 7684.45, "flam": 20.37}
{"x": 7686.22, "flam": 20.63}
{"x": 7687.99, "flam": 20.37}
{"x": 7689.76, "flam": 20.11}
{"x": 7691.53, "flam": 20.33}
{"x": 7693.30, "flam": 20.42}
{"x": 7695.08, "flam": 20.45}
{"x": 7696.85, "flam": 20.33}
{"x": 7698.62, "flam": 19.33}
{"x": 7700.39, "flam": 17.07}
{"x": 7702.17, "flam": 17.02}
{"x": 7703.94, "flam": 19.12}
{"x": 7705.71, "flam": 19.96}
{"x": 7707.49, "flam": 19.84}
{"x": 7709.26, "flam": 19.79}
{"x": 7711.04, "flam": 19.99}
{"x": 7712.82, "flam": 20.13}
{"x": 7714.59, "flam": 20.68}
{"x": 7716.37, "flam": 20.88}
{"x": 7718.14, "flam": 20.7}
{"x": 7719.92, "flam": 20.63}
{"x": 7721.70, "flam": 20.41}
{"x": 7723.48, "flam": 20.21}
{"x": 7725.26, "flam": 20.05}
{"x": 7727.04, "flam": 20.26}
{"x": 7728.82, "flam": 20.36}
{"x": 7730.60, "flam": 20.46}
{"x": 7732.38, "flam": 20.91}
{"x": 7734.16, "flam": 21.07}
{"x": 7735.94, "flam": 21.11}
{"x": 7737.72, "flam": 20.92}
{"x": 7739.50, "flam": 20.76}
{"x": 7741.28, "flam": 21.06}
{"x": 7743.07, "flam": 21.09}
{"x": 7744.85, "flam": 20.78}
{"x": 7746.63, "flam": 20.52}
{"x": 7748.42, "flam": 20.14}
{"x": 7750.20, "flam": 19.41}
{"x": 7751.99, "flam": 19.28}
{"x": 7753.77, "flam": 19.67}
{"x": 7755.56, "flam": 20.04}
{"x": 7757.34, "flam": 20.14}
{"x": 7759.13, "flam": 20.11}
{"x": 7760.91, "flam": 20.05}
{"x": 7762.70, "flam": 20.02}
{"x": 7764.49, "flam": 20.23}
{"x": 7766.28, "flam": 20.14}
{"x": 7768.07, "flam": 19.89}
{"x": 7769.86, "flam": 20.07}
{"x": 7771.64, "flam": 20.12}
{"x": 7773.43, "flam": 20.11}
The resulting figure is 2.19 angstroms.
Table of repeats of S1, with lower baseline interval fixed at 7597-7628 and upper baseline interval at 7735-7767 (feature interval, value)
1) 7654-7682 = 1.8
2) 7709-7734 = 0.2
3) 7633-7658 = 0.1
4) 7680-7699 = 0.5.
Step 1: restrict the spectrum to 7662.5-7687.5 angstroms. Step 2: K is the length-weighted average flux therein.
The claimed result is 19.5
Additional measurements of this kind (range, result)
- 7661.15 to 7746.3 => 20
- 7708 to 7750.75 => 20.5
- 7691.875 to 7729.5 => 19.9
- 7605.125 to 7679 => 20.8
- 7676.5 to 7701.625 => 20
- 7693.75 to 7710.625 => 19.3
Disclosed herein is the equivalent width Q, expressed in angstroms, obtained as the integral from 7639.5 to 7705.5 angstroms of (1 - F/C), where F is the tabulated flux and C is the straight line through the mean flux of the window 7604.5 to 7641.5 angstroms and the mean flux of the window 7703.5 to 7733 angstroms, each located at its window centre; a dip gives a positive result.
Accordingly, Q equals 2.6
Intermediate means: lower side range 21.4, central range 20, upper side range 20.3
